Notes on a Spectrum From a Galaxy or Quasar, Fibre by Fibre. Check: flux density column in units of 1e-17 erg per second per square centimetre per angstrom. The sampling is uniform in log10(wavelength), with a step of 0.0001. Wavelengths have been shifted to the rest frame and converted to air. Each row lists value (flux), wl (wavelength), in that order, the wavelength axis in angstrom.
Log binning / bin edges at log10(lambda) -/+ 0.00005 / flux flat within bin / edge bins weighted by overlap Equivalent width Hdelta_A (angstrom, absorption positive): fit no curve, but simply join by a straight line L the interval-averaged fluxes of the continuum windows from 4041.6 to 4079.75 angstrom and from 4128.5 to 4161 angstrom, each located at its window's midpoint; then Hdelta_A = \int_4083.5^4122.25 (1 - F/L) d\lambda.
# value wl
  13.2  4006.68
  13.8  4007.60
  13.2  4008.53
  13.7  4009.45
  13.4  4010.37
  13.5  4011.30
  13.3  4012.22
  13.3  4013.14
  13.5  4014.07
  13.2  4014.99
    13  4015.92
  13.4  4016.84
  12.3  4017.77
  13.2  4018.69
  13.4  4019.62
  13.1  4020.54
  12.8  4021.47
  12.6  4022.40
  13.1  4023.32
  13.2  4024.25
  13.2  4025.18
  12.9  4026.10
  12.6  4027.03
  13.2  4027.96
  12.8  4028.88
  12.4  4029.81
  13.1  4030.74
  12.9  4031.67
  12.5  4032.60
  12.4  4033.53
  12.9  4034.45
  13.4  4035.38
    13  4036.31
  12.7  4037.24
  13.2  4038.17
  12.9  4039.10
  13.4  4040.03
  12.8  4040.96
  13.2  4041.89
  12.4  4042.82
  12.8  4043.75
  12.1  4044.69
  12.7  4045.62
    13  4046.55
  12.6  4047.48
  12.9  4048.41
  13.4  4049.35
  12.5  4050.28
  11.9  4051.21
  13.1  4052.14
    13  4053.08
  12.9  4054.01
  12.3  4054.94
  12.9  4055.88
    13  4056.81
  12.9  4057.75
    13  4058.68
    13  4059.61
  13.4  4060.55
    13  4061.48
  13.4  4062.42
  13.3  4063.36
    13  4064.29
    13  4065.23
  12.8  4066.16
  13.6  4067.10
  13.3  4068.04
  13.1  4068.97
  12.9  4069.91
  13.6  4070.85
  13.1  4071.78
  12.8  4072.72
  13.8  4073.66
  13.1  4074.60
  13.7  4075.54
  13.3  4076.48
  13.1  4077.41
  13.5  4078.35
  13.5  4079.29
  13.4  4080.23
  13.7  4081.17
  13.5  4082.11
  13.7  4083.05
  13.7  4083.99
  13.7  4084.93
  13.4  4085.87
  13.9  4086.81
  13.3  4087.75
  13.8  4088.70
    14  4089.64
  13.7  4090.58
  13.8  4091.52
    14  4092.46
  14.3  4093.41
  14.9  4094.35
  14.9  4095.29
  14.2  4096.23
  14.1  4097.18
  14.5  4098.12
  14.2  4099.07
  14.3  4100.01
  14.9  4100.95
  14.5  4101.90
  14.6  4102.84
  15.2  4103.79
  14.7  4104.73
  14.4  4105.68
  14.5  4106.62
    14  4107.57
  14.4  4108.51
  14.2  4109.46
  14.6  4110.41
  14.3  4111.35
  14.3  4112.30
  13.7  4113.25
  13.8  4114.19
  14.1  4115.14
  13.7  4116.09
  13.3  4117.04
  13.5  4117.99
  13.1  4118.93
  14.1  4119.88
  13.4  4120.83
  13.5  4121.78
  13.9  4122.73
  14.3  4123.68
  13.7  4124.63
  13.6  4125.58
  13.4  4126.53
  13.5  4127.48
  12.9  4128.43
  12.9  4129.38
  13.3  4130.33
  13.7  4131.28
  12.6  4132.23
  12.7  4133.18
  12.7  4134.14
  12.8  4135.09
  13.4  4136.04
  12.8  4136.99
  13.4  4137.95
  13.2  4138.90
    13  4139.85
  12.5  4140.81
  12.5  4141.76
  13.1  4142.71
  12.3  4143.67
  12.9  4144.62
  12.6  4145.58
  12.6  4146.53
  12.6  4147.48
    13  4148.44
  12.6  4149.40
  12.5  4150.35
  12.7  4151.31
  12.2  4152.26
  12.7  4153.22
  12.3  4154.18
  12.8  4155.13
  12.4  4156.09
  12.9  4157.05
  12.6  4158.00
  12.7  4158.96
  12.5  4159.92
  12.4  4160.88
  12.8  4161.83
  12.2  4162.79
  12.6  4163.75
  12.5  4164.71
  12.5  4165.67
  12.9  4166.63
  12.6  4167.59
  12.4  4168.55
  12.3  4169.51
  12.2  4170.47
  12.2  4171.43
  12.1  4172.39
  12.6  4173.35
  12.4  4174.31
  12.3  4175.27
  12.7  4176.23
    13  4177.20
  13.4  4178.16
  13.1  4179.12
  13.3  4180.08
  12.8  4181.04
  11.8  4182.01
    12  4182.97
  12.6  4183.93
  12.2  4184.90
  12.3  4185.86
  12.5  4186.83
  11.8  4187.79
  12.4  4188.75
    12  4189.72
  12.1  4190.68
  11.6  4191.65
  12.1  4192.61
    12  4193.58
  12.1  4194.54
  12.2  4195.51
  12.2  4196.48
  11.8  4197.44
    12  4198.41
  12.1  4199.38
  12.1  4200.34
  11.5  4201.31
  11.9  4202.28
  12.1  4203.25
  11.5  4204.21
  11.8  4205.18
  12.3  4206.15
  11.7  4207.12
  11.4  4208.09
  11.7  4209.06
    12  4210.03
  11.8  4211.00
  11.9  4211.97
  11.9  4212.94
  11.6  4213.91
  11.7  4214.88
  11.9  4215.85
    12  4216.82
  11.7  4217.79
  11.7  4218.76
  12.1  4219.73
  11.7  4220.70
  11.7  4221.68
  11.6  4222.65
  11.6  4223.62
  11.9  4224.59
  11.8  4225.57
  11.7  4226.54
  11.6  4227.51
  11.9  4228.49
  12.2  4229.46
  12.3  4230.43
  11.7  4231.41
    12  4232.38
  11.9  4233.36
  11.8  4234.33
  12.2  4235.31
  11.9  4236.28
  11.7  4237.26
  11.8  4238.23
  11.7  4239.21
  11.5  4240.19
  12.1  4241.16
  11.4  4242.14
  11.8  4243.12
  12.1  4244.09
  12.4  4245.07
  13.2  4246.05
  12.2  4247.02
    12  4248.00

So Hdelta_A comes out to -3.6 angstrom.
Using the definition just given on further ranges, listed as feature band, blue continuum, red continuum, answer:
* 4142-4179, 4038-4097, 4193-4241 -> -0.6 angstrom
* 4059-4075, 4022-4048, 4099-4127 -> 0.2 angstrom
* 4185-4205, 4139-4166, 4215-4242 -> 0.3 angstrom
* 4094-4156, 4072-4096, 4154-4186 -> -1.7 angstrom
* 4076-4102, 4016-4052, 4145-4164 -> -2.4 angstrom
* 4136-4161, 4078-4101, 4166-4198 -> 0.4 angstrom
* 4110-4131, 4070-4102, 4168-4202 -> -0.6 angstrom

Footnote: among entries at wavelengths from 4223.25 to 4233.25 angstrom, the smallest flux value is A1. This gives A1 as 11.6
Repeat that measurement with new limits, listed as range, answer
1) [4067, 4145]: 12.3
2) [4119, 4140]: 12.6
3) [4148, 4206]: 11.5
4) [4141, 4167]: 12.2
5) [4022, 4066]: 11.9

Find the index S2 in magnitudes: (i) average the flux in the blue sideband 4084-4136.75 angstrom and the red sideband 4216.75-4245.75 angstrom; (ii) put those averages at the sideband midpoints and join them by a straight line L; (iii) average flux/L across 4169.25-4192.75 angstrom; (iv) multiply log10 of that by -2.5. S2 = 0.025 mag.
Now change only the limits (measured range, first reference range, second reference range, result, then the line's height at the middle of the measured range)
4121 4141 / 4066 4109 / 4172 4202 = 0.00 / 13.2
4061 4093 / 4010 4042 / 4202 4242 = -0.06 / 12.7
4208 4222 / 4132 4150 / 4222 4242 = 0.02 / 12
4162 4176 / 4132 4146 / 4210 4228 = 0.00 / 12.4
